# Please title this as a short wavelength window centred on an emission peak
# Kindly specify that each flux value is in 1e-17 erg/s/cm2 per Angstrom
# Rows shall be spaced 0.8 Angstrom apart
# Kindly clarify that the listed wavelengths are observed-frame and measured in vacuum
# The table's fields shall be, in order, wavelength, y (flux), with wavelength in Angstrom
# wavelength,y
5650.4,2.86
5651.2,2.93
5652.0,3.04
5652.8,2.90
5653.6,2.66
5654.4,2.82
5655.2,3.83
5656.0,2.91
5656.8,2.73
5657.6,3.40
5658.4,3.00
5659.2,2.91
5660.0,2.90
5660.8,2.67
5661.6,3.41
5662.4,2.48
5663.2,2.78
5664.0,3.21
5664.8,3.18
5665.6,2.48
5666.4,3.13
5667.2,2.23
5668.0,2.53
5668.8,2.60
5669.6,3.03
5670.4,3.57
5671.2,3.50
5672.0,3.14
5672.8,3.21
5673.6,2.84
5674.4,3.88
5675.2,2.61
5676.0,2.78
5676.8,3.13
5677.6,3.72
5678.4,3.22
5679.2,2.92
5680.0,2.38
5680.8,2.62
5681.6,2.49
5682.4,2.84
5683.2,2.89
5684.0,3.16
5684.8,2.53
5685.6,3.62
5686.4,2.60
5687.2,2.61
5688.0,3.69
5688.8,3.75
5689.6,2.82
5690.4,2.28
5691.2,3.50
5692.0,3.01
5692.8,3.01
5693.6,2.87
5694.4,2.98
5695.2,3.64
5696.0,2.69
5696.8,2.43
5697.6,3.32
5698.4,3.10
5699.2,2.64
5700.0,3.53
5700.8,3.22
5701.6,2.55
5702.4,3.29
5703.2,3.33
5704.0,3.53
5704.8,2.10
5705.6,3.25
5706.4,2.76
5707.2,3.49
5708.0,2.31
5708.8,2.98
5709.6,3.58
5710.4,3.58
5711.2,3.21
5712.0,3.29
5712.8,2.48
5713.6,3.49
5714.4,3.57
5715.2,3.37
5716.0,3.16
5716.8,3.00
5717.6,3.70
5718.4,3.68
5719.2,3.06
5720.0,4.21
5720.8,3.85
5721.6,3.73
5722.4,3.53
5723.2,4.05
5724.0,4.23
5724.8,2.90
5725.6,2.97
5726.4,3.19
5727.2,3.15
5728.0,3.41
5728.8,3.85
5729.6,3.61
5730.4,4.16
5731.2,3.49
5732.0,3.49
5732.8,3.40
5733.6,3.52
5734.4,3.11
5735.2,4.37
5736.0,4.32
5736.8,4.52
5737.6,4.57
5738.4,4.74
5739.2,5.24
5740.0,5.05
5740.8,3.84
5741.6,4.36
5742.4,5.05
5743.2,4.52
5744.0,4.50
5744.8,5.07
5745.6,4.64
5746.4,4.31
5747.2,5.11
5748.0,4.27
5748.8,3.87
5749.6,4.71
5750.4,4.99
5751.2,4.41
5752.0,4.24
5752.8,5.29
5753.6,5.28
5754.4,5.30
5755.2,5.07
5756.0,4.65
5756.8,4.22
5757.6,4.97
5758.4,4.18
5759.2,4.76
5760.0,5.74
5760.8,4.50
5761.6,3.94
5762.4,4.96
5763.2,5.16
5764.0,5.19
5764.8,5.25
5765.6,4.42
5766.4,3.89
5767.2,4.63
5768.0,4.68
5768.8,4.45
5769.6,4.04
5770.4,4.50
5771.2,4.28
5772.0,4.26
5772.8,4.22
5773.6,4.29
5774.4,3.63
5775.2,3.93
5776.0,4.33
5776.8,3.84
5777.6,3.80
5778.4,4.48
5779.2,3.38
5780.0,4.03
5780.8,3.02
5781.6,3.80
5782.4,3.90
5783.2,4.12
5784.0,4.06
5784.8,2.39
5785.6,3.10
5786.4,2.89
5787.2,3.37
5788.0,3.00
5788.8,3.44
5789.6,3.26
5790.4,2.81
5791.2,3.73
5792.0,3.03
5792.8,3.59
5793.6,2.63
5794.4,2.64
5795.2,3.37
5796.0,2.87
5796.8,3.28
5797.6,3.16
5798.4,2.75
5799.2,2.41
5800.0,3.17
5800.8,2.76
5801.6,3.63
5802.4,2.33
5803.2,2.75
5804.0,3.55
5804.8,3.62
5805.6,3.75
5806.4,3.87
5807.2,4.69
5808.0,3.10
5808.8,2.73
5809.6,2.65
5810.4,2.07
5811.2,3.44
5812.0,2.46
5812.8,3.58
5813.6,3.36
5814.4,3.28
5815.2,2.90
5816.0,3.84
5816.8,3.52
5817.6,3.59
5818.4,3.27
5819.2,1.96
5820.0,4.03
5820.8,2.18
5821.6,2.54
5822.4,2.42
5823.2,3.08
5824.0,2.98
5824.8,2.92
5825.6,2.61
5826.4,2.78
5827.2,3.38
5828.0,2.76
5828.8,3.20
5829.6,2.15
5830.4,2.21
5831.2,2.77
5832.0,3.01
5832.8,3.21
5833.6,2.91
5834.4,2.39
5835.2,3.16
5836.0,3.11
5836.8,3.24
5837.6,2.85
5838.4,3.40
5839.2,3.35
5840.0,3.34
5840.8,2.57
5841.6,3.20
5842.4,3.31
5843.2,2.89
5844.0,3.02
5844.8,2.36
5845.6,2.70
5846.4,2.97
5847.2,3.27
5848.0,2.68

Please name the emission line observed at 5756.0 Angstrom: Mg II 2798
